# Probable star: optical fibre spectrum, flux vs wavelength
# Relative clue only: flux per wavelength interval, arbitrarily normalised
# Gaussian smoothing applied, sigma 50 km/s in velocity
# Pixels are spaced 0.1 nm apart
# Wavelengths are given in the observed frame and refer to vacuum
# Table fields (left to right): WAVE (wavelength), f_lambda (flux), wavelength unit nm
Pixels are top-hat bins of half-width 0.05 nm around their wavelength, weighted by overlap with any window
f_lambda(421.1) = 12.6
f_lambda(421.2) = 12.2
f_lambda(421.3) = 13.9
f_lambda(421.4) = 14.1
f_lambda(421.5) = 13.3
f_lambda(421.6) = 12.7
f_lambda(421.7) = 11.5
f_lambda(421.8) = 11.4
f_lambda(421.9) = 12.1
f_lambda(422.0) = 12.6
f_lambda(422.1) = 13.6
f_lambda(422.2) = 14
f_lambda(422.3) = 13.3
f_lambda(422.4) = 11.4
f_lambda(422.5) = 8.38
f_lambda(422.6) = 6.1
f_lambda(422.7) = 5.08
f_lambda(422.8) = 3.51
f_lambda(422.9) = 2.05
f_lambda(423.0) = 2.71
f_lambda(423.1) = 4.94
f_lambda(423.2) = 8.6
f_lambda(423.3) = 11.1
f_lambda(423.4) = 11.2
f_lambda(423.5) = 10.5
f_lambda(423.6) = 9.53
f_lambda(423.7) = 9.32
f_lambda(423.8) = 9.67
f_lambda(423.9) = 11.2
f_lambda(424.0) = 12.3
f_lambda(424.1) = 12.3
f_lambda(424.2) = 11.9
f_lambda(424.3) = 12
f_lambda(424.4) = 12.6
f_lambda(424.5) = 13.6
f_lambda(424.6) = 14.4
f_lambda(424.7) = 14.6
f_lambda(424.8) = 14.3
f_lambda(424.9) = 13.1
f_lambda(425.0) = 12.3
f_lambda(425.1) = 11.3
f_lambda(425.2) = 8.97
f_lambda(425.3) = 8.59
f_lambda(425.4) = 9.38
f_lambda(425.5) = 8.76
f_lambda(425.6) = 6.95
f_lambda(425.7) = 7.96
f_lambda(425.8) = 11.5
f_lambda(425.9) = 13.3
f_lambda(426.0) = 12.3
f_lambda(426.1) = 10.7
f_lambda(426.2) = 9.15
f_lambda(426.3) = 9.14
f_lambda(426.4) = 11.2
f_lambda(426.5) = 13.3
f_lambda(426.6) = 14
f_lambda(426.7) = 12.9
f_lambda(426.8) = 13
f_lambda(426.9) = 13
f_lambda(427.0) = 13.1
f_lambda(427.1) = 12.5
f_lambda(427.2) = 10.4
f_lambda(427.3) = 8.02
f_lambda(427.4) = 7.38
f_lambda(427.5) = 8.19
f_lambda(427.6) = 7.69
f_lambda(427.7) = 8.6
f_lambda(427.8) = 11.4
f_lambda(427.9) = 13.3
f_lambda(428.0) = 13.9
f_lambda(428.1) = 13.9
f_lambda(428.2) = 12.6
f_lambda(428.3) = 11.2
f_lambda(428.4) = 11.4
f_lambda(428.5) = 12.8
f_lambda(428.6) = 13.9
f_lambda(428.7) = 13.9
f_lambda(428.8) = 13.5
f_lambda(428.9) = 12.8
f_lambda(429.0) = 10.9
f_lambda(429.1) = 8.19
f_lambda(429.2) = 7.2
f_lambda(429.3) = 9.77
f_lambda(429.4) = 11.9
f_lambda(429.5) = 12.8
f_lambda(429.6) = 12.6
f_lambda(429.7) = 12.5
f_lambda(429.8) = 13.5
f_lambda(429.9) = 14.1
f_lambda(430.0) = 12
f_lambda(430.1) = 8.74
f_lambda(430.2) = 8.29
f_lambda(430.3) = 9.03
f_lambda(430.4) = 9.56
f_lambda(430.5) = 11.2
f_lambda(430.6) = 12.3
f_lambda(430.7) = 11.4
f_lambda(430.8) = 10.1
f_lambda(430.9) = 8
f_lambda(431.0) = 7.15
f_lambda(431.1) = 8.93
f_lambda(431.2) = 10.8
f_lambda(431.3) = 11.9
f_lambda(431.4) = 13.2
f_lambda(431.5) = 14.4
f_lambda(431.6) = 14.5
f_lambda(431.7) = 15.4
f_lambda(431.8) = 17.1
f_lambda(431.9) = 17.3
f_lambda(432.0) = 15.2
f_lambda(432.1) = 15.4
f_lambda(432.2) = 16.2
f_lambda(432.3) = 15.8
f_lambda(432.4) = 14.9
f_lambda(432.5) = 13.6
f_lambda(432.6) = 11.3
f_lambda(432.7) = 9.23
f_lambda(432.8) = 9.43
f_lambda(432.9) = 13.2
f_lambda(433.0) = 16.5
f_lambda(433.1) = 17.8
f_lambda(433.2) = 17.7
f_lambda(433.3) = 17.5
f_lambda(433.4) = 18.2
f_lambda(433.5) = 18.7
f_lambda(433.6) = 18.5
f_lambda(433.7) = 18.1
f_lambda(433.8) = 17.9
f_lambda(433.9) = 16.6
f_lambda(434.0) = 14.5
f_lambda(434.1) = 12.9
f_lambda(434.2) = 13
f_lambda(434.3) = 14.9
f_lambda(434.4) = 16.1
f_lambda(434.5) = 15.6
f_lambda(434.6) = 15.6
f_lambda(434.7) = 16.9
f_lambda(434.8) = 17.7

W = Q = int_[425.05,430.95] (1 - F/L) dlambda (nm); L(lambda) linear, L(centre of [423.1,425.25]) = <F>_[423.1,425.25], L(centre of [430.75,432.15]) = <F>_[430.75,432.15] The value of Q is 0.568 nm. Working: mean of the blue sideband 11.5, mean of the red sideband 12.8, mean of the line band 11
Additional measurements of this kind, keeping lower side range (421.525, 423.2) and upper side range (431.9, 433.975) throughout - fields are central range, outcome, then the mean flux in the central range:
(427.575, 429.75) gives 0.21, 11.7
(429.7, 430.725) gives 0.21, 11.1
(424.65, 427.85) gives 0.17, 10.8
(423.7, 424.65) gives -0.17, 12.1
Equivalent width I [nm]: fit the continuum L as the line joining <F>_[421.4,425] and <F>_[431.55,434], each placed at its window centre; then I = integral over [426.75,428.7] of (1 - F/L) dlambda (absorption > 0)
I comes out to 0.24 nm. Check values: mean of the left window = 10.7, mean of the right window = 15.6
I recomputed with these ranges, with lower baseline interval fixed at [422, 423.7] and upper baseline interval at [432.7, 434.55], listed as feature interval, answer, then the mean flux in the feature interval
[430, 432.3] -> 0.330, 12.2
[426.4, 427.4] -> -0.058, 12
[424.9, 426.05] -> 0.014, 10.2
